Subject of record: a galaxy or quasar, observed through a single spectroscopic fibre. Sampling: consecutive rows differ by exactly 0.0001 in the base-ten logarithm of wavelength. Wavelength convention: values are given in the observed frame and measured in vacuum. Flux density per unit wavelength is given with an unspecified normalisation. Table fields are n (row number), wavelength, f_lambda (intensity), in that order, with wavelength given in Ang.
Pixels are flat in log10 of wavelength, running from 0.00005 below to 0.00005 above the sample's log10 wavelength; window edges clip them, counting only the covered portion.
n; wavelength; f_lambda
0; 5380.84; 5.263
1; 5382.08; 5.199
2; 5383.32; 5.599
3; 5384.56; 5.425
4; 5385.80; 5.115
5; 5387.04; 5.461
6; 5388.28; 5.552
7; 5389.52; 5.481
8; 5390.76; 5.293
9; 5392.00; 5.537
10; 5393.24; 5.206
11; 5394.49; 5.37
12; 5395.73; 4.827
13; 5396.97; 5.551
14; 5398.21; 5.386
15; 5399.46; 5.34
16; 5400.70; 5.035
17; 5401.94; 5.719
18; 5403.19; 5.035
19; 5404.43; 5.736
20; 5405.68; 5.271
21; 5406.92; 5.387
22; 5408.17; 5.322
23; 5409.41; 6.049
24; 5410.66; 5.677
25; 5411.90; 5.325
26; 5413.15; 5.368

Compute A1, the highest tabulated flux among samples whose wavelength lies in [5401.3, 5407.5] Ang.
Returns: 5.736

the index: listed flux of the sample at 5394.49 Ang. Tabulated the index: 5.37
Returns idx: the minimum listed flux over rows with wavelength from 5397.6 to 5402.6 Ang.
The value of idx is 5.035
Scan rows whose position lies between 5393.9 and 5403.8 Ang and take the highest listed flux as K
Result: 5.719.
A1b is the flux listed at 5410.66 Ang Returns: 5.677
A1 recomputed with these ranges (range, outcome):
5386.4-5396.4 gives 5.552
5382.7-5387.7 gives 5.599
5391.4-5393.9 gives 5.537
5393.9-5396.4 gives 5.37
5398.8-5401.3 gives 5.34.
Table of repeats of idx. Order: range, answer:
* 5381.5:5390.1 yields 5.115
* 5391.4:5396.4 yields 4.827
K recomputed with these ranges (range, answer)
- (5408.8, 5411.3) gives 6.049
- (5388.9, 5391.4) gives 5.481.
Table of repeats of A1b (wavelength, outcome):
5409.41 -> 6.049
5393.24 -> 5.206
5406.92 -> 5.387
